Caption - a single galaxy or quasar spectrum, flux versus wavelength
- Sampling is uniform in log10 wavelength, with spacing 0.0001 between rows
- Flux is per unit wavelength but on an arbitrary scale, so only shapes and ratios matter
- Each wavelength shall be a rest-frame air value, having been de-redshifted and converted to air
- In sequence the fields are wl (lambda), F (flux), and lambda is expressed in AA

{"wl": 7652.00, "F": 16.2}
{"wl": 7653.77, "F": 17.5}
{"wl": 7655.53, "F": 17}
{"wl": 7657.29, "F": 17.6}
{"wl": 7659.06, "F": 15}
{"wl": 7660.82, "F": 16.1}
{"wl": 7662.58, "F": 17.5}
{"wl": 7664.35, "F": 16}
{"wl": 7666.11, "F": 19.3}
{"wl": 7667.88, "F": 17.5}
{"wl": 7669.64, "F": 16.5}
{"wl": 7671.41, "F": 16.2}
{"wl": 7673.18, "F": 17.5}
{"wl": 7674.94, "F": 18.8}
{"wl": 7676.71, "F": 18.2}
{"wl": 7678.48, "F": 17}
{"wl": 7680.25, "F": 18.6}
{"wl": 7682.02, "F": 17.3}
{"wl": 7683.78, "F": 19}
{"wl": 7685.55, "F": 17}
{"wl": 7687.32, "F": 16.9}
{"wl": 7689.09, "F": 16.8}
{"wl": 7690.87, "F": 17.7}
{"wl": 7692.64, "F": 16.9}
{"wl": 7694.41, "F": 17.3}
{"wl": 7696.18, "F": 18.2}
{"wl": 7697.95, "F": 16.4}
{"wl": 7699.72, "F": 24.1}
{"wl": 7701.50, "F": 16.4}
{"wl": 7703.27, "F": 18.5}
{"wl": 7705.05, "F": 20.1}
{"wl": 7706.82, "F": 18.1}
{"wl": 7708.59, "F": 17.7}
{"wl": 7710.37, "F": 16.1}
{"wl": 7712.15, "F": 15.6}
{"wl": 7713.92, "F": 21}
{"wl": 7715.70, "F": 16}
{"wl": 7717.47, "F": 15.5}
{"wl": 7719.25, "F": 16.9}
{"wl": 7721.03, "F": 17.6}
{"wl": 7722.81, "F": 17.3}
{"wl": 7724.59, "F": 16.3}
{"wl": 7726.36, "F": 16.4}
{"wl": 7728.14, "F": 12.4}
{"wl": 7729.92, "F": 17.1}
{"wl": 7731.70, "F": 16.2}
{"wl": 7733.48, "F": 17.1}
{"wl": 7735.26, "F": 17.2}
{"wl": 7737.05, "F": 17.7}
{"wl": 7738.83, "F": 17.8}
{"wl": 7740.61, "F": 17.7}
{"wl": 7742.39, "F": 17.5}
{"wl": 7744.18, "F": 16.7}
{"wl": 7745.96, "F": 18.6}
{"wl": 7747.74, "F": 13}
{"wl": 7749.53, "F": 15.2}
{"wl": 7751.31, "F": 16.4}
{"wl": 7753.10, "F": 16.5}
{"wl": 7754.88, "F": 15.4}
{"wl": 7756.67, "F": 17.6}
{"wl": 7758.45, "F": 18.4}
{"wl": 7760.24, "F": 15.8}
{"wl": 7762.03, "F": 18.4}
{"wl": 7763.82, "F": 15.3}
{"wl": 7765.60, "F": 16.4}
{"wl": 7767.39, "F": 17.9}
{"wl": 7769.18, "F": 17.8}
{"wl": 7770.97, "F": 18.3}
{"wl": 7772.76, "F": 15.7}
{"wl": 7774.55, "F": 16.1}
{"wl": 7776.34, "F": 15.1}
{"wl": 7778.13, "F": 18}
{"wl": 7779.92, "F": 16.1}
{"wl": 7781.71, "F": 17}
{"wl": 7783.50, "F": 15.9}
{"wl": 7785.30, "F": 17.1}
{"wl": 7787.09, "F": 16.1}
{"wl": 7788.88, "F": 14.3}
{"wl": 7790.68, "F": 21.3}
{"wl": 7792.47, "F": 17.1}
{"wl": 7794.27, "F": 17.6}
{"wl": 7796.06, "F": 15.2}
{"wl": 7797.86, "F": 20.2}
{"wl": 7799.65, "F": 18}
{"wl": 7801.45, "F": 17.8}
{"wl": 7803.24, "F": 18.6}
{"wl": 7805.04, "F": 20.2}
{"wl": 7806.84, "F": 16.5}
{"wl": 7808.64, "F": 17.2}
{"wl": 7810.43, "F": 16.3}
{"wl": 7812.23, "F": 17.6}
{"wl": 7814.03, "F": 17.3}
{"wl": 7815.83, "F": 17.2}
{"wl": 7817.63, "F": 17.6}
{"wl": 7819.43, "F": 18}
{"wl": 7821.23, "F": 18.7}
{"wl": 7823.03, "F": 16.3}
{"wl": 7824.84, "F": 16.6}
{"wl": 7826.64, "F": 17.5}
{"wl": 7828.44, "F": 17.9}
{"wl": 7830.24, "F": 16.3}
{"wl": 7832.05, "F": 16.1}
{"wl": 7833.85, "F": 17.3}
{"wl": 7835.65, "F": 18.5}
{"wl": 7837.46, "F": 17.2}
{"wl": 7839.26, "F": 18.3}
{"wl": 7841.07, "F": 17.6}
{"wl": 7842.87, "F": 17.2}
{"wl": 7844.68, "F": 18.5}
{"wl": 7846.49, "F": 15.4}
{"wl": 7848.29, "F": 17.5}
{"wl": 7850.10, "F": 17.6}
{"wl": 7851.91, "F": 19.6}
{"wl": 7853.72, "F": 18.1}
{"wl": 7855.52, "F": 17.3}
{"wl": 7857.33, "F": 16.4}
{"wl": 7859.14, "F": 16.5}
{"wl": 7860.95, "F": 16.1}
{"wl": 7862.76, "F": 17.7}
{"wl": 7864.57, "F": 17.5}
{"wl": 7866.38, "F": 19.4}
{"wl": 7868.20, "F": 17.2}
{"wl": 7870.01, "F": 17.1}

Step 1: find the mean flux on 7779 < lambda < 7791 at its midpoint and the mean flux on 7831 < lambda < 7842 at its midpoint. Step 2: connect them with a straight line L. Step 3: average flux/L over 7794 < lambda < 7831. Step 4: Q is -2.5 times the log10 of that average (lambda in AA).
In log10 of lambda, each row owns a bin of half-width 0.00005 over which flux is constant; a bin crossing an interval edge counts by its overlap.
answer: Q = -0.03 mag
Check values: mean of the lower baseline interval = 16.6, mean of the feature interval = 17.6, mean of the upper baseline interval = 17.5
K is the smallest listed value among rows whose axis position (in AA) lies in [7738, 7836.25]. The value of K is 13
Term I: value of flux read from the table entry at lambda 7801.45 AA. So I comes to 17.8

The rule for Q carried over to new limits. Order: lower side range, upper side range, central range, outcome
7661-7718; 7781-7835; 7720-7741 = 0.05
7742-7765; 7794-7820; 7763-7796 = 0.02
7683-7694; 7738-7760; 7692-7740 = -0.02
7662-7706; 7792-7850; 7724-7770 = 0.06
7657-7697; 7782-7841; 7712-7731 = 0.05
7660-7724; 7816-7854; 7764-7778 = 0.05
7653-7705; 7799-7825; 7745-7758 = 0.09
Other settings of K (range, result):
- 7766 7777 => 15.1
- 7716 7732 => 12.4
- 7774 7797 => 14.3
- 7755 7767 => 15.3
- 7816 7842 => 16.1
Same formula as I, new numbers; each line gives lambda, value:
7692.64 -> 16.9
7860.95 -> 16.1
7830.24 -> 16.3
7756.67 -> 17.6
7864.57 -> 17.5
